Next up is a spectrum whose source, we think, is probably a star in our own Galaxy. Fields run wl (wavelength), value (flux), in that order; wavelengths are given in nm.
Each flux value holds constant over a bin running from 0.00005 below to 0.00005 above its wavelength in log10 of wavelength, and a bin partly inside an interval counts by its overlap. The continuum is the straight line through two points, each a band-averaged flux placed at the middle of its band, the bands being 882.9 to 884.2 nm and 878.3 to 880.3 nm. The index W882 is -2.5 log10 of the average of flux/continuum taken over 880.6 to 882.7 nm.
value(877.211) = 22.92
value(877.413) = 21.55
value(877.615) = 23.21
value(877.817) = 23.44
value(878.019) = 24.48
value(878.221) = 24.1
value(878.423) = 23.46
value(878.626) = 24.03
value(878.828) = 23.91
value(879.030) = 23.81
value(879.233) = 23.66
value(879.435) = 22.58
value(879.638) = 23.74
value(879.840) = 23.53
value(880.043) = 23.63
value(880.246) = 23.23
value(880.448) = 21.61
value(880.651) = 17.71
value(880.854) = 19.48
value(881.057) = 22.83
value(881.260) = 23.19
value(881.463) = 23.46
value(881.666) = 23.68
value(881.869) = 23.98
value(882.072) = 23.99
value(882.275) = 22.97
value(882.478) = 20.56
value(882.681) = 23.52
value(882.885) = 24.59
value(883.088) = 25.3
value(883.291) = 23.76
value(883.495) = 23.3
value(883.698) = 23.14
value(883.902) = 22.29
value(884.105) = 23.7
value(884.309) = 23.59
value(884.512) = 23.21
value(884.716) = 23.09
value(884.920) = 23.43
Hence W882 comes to 0.06 mag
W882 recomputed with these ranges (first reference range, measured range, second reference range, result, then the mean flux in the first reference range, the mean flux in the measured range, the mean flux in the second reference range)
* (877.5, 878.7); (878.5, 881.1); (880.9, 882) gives 0.04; 23.8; 22.6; 23.2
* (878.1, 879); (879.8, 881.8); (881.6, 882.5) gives 0.06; 23.9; 22.2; 23.2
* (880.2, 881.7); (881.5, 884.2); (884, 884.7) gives -0.03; 21.8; 23.4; 23.5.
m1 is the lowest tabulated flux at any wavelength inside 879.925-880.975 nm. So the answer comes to 17.71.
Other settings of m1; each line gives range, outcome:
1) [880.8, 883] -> 19.48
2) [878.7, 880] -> 22.58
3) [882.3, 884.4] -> 20.56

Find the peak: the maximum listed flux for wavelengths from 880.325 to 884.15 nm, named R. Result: 25.3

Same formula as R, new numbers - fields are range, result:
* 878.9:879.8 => 23.81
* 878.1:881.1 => 24.1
